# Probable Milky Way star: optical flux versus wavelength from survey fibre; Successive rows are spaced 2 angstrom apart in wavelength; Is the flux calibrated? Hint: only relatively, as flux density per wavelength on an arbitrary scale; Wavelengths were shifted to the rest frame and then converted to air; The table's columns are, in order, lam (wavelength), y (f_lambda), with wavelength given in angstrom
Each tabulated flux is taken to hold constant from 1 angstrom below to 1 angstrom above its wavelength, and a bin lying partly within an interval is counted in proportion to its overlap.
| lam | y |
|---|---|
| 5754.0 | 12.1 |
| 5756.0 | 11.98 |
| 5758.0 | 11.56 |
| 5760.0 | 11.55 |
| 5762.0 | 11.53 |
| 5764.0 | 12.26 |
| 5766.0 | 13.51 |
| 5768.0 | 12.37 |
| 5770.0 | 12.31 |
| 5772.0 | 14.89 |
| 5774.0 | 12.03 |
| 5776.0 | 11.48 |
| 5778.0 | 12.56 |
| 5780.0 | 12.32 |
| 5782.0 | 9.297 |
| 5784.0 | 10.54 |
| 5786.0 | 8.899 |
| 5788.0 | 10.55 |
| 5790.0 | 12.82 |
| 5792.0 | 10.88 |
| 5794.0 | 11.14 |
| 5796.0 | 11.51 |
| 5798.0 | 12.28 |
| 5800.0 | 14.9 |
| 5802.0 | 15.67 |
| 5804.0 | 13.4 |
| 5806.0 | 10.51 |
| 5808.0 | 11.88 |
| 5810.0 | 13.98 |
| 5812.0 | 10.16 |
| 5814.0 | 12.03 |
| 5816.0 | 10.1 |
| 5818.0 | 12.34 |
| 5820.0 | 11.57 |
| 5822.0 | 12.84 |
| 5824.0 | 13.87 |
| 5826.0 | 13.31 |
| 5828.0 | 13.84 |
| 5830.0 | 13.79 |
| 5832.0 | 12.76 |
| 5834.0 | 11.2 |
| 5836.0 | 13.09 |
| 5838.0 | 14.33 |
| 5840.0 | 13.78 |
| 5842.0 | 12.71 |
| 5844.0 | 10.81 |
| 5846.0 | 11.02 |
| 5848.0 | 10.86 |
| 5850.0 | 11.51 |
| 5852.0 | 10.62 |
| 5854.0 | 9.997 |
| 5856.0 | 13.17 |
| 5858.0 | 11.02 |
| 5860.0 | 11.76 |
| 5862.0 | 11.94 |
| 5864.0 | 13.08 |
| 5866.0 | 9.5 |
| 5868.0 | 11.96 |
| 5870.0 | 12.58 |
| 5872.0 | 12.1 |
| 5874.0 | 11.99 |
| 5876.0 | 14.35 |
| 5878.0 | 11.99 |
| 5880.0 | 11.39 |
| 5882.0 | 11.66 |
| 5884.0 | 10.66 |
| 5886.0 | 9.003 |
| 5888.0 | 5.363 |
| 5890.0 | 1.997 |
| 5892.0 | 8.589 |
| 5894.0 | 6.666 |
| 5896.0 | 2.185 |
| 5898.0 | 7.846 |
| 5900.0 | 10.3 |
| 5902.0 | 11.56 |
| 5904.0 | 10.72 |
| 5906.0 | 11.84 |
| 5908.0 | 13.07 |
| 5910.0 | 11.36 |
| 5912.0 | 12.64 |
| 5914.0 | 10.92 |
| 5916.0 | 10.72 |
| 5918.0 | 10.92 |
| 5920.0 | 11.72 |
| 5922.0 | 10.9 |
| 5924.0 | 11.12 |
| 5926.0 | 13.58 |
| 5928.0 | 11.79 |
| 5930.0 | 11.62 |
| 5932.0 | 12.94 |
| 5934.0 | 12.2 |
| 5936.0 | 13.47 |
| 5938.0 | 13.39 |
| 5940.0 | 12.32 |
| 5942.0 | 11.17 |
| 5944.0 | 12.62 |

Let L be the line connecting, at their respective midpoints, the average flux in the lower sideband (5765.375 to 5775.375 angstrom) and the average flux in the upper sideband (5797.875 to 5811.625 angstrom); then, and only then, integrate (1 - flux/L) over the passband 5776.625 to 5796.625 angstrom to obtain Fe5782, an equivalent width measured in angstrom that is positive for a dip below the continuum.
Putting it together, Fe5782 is 3.1 angstrom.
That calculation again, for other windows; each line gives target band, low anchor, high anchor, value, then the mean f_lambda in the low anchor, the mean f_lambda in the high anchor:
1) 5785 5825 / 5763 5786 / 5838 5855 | -0.8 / 12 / 11.6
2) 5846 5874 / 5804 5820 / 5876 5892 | -4.3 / 11.7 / 9.19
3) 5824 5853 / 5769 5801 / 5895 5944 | -2.2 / 11.8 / 11.3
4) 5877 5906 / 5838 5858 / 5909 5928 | 7.3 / 11.7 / 11.6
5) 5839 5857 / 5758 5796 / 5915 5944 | 0.4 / 11.7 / 12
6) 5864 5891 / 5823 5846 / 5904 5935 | 4.2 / 13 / 11.8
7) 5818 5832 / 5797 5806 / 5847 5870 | -0.4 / 13.7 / 11.5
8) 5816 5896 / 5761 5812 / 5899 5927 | 3.5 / 12.1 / 11.5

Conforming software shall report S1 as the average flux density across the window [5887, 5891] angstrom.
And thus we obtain 3.68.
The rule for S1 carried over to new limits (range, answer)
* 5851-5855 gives 10.3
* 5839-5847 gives 12.1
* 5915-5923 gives 11.1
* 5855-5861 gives 12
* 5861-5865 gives 12.5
